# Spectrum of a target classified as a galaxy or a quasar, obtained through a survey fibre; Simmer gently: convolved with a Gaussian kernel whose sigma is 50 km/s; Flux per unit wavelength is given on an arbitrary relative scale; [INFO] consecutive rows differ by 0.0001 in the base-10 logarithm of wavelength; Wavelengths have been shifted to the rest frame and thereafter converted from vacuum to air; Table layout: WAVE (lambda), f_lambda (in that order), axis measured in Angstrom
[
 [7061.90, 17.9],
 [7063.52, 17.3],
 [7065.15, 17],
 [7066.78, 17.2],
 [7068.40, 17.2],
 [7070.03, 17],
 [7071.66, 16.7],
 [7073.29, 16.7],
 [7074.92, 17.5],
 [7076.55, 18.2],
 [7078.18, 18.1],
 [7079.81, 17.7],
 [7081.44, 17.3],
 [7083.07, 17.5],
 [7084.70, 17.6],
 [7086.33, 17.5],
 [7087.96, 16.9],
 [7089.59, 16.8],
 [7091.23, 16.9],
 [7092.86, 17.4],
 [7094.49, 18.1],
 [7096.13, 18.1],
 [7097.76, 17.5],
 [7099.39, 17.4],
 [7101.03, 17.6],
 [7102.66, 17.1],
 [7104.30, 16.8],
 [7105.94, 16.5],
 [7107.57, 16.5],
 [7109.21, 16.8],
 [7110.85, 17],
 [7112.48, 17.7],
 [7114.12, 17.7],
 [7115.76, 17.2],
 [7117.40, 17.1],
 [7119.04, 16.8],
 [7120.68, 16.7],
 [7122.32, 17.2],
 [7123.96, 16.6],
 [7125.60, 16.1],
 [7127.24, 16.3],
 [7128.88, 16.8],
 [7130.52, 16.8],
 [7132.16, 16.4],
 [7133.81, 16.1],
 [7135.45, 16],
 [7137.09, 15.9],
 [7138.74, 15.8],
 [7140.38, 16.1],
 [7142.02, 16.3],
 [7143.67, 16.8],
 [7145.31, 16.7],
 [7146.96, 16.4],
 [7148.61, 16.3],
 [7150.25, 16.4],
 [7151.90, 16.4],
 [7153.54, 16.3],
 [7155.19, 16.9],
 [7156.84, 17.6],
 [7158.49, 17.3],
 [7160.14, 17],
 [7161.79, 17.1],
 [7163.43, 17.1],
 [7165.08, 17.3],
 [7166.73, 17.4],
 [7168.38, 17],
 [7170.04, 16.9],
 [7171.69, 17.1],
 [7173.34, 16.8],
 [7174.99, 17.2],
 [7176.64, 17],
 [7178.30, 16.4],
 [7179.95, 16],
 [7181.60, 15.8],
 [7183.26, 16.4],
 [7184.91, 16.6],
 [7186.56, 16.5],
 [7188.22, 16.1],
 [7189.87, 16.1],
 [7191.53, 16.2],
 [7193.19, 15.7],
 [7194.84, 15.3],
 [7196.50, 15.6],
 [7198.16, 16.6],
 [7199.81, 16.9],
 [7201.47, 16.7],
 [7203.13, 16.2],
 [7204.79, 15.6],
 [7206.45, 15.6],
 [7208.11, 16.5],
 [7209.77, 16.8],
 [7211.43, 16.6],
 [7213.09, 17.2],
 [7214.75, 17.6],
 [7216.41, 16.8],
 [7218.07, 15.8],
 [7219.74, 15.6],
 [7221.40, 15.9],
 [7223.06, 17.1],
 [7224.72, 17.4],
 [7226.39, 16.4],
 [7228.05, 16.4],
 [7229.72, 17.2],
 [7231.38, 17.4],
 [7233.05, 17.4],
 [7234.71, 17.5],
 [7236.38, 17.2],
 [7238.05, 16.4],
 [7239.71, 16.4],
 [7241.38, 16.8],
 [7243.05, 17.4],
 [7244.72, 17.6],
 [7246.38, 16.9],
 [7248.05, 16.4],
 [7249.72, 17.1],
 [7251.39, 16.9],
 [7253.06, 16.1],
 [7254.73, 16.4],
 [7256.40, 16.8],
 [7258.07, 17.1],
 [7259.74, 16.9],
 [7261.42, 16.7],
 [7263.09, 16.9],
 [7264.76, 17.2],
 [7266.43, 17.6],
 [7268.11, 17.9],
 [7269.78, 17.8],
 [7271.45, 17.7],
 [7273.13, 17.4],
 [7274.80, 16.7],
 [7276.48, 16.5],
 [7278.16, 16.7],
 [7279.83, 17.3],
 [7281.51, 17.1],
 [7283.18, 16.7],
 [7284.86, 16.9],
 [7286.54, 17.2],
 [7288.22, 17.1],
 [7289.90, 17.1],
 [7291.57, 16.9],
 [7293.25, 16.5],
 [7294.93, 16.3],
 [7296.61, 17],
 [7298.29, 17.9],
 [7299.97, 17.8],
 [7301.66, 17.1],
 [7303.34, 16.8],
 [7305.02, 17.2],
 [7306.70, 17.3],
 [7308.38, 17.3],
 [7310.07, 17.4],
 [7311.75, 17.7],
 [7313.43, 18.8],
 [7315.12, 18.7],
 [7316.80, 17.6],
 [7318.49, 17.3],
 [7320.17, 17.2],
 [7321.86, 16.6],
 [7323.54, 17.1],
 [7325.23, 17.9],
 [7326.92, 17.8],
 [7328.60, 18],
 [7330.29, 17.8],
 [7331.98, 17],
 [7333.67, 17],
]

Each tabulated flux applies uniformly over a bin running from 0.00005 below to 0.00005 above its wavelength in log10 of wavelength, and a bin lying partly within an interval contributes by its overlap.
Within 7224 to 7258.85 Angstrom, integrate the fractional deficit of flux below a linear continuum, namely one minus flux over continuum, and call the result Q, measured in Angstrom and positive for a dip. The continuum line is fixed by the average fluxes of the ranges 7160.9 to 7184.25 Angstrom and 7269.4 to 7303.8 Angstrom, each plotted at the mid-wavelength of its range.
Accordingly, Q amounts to 0.1 Angstrom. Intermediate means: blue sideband 16.8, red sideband 17.1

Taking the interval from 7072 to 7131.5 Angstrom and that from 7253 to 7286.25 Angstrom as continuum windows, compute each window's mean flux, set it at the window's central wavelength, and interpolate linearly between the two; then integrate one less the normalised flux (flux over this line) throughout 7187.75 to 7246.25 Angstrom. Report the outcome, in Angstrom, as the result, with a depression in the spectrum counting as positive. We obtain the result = 1.7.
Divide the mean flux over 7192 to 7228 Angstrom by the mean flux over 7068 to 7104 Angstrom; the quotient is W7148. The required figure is 0.94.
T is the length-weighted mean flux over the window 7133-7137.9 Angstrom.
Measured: 16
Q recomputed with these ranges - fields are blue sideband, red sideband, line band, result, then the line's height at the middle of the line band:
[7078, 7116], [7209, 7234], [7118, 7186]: 1.7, 17.1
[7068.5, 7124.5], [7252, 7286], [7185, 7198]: 0.8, 17.1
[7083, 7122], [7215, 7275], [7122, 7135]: 0.5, 17.2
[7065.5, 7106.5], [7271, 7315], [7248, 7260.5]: 0.4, 17.2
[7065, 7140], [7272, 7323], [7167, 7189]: 0.6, 17.1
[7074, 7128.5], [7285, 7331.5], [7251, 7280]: 0.5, 17.3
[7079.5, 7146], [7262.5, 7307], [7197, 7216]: 0.5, 17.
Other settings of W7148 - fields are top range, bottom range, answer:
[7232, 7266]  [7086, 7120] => 0.98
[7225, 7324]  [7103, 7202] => 1.03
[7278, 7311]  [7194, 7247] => 1.03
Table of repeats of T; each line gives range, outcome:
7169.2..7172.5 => 17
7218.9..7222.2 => 15.7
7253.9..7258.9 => 16.8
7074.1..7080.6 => 17.9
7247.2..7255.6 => 16.6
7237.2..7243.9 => 16.7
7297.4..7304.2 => 17.4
